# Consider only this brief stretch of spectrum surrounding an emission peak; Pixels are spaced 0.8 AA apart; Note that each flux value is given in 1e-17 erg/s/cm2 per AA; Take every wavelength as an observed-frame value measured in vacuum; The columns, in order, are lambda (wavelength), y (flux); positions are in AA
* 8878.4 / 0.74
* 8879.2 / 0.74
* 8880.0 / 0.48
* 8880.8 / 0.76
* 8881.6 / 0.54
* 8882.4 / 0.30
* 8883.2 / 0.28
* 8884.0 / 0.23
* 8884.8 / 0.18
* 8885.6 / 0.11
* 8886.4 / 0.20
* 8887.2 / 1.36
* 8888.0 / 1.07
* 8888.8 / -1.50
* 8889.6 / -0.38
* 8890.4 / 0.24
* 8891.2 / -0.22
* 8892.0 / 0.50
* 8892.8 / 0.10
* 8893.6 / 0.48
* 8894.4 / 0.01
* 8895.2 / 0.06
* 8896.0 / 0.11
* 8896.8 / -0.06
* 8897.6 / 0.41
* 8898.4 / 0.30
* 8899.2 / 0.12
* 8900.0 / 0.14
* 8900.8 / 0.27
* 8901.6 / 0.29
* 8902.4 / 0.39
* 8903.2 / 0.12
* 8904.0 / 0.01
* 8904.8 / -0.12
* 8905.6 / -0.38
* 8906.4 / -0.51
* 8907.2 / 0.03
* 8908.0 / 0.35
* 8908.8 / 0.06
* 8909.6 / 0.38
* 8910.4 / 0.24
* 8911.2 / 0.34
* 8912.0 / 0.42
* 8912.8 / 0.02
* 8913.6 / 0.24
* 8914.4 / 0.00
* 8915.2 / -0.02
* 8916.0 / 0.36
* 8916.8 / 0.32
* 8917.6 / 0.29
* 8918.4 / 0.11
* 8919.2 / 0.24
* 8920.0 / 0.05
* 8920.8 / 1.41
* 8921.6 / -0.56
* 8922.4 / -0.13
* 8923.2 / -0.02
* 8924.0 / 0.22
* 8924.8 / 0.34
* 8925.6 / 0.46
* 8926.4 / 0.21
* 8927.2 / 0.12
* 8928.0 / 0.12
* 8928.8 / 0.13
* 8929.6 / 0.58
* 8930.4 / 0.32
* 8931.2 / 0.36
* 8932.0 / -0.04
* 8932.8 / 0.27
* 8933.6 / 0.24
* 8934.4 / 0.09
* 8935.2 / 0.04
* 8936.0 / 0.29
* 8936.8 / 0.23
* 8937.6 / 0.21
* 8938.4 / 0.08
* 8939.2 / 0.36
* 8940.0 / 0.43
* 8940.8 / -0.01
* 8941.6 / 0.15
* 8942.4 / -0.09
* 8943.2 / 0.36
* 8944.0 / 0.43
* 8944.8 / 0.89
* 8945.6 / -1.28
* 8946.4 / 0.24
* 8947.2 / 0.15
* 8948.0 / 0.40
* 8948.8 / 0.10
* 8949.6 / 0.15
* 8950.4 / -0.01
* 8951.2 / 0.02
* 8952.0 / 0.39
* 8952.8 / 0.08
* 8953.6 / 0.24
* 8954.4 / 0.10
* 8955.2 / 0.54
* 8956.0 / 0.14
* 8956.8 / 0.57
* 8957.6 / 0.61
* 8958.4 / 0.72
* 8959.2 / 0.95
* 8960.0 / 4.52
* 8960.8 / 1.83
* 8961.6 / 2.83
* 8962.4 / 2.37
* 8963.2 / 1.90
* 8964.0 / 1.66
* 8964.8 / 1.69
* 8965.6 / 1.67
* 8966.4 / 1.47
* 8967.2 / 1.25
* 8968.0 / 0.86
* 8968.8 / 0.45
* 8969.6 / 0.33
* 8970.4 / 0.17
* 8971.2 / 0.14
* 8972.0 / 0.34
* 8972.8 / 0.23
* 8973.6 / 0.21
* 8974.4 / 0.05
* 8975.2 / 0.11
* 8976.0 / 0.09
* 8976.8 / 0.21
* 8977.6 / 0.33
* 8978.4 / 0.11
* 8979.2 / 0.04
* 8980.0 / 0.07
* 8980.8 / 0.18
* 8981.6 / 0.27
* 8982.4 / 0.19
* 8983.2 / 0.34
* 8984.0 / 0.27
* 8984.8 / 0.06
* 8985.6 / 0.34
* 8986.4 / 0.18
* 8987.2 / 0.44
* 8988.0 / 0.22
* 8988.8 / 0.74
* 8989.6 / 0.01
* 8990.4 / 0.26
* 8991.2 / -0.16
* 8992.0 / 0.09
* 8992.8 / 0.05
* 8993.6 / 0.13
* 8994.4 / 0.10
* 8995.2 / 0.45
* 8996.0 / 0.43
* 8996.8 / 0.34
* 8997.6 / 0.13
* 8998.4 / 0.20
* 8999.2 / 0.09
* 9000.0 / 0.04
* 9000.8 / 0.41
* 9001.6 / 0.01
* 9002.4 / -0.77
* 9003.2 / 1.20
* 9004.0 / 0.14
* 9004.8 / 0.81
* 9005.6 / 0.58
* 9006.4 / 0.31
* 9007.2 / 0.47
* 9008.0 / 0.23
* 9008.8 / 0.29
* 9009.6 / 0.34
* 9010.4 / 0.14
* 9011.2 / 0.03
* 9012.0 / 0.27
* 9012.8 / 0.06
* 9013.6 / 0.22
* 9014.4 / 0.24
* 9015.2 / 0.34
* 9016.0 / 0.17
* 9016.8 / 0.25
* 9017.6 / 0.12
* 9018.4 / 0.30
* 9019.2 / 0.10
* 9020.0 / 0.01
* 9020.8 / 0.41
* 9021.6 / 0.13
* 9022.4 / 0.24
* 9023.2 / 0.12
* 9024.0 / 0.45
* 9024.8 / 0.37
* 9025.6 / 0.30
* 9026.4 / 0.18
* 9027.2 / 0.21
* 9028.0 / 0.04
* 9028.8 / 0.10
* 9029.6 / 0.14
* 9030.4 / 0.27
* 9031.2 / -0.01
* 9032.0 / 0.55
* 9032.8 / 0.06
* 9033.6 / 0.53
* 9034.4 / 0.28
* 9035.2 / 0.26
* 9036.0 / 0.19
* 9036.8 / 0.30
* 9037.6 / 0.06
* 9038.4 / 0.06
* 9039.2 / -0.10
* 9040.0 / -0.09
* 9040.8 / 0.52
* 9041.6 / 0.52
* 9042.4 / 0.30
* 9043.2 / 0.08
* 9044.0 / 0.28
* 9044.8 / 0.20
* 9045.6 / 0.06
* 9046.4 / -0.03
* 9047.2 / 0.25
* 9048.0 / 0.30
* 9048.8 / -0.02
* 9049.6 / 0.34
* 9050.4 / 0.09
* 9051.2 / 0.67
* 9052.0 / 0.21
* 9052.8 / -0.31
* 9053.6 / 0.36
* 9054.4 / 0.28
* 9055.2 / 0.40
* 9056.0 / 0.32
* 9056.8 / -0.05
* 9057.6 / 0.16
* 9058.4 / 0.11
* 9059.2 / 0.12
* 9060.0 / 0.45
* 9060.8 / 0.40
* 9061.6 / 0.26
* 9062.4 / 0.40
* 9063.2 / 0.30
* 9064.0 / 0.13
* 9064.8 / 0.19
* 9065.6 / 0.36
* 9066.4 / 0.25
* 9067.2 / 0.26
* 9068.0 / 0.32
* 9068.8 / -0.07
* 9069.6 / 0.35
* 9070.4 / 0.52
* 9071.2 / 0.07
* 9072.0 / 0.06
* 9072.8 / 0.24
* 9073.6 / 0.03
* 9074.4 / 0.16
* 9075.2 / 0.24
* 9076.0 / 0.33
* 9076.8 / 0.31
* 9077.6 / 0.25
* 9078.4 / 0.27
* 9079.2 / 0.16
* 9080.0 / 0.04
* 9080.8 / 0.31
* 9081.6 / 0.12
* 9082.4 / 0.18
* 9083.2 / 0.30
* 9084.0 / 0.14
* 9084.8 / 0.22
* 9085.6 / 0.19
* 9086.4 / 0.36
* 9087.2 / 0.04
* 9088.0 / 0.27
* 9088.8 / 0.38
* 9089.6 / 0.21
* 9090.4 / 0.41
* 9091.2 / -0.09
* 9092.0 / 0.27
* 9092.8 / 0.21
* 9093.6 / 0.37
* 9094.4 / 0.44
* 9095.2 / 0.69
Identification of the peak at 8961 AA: [O III]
